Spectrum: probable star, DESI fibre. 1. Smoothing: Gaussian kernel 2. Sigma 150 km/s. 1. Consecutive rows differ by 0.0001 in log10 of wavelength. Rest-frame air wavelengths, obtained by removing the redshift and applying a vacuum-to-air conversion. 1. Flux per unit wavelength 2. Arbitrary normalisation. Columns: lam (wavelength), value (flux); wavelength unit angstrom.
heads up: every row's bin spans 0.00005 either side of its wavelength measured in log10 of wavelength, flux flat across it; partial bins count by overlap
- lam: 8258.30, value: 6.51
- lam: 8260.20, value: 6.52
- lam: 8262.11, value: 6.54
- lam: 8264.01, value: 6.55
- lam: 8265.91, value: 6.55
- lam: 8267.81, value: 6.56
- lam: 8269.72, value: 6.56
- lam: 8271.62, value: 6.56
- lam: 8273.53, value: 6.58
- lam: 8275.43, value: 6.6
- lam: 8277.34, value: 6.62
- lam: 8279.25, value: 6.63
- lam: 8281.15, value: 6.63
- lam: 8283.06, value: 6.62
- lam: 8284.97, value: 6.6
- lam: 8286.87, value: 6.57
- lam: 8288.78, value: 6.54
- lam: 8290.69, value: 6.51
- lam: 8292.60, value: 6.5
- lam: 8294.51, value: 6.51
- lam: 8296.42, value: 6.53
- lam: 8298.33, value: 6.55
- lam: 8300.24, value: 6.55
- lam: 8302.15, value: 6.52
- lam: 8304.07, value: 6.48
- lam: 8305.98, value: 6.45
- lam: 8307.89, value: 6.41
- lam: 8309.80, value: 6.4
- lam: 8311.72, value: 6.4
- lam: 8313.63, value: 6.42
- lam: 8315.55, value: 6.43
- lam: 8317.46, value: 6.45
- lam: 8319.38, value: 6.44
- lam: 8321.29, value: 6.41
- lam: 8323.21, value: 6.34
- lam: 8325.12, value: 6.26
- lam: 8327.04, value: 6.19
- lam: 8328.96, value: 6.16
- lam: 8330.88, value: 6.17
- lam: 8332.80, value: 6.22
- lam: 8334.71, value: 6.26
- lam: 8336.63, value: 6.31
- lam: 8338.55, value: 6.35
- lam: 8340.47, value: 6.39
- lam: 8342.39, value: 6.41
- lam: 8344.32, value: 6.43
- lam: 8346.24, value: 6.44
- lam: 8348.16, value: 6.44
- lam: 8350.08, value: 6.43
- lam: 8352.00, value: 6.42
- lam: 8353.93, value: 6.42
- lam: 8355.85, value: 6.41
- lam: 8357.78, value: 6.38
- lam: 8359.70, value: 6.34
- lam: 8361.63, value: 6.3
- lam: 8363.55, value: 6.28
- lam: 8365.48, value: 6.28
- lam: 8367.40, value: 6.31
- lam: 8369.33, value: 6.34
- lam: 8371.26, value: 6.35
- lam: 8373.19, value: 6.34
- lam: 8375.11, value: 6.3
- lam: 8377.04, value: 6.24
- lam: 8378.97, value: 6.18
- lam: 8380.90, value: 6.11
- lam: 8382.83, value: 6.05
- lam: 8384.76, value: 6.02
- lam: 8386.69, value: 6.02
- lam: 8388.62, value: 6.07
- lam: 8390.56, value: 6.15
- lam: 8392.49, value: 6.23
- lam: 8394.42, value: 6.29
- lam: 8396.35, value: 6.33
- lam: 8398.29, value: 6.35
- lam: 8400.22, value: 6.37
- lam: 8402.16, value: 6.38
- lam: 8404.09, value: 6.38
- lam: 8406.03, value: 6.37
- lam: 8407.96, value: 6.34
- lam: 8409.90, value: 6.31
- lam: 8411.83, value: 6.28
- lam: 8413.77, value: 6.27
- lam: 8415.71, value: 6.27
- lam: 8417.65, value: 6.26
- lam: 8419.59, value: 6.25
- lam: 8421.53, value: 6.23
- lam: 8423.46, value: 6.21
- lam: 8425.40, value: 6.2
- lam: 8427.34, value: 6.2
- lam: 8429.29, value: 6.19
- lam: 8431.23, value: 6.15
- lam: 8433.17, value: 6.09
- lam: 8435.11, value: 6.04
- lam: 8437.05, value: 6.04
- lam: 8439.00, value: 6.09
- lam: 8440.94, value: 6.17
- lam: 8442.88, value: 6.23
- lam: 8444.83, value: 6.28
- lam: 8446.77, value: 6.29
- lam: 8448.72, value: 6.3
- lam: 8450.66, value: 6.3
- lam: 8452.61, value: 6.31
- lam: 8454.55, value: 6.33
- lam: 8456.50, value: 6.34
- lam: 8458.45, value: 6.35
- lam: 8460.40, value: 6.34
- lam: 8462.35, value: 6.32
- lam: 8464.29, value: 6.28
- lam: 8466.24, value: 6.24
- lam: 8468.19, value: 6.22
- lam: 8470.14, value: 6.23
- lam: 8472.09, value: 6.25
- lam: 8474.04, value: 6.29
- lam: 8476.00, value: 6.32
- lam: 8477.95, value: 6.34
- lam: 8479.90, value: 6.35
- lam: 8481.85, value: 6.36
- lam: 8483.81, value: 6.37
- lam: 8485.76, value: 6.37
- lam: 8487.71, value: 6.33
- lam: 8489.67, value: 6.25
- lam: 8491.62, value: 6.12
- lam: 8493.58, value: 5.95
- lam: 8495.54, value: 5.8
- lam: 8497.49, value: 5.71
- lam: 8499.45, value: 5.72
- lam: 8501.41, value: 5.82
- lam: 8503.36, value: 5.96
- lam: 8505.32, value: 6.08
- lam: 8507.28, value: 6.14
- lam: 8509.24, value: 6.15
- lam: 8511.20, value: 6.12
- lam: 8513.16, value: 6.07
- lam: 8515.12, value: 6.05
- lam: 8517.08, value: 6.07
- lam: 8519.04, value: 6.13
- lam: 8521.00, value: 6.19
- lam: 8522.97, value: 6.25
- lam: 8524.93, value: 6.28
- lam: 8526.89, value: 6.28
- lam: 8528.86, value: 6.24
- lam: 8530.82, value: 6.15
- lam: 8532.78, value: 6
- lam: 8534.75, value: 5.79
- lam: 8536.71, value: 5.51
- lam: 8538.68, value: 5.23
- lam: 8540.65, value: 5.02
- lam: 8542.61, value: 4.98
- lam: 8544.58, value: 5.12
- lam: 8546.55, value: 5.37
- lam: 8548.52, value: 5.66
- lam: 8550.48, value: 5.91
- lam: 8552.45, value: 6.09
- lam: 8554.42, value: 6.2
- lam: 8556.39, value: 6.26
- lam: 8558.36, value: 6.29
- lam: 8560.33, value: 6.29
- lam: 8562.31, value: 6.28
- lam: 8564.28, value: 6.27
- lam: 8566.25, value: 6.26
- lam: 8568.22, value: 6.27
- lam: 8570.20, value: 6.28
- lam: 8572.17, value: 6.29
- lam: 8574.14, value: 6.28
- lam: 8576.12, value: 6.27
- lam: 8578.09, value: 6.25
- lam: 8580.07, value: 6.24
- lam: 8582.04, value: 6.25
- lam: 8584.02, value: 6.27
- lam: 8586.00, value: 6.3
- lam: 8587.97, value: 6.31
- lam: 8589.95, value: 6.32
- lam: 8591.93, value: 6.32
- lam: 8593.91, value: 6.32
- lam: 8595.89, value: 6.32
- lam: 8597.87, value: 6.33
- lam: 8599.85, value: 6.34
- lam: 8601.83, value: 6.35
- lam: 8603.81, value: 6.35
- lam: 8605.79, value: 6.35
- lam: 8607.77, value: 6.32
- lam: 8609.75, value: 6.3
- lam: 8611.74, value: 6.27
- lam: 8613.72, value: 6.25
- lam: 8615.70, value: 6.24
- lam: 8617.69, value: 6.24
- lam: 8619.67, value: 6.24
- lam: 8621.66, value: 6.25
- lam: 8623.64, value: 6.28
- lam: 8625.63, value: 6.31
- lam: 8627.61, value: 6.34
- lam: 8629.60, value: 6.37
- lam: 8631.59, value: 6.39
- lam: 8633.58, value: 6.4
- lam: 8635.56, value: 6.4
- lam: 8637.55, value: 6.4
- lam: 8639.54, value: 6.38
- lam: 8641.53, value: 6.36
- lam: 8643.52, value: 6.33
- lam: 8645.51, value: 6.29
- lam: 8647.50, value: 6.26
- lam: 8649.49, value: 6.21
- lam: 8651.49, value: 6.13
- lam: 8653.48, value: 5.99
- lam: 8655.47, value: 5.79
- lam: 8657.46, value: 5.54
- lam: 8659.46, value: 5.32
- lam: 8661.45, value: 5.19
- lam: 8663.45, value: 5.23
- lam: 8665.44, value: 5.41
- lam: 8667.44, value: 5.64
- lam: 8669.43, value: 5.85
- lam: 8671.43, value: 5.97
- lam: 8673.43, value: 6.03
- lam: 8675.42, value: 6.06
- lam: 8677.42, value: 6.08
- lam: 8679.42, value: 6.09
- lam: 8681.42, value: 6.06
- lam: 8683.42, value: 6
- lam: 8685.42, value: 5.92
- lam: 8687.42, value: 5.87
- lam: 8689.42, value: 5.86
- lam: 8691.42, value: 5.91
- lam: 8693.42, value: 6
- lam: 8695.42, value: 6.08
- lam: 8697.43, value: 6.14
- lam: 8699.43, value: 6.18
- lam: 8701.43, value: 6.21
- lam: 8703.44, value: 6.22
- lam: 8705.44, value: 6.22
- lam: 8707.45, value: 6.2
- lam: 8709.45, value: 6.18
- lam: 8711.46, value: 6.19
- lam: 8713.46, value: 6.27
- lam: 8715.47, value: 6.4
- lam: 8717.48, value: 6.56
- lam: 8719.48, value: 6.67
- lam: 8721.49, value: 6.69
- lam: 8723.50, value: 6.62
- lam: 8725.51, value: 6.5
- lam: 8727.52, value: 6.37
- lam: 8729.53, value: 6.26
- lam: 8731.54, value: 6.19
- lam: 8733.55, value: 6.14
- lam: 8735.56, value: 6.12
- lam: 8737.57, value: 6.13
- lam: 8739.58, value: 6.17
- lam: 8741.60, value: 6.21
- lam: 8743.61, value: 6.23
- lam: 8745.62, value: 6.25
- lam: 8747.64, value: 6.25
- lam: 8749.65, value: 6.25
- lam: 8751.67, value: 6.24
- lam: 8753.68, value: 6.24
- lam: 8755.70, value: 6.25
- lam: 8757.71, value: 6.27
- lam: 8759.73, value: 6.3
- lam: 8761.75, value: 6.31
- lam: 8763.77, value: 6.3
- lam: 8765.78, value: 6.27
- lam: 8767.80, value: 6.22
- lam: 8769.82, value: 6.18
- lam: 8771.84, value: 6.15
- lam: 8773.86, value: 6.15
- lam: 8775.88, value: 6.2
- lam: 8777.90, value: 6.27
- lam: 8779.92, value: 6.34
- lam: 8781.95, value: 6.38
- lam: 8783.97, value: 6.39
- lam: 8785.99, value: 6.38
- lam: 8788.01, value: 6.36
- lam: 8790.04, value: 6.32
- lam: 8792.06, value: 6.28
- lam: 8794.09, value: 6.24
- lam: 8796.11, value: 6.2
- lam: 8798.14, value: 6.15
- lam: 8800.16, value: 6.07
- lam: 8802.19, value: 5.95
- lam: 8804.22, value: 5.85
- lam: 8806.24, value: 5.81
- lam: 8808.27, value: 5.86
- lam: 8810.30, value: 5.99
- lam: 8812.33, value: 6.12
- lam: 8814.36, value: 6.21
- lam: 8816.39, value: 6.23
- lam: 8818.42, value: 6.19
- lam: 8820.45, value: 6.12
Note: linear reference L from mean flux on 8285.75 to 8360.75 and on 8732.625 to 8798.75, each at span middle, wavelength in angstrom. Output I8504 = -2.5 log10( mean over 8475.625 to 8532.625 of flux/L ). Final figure 0.04 mag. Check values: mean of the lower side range 6.41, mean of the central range 6.13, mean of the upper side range 6.25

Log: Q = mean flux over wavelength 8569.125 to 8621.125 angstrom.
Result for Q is 6.29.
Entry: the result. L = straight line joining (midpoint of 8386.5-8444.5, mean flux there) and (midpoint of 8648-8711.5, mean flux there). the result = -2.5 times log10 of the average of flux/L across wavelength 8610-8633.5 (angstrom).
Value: -0.053 mag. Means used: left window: 6.23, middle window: 6.29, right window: 5.93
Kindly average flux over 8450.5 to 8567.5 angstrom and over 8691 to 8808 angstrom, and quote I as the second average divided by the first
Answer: 1.0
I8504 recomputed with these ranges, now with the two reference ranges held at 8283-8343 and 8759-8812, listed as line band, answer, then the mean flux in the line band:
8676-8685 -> 0.03 mag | 6.04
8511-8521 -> 0.04 mag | 6.1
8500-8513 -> 0.05 mag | 6.04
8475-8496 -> 0.02 mag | 6.24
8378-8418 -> 0.02 mag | 6.24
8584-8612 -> -0.01 mag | 6.32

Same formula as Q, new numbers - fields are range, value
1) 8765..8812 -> 6.17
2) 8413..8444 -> 6.18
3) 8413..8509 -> 6.19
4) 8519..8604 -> 6.08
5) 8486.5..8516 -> 6.02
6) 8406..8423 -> 6.28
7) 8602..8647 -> 6.32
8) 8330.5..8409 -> 6.3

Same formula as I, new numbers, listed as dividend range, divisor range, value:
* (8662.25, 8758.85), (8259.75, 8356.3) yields 0.95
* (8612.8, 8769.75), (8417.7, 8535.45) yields 1.00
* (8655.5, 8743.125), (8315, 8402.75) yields 0.96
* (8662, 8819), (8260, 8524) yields 0.98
